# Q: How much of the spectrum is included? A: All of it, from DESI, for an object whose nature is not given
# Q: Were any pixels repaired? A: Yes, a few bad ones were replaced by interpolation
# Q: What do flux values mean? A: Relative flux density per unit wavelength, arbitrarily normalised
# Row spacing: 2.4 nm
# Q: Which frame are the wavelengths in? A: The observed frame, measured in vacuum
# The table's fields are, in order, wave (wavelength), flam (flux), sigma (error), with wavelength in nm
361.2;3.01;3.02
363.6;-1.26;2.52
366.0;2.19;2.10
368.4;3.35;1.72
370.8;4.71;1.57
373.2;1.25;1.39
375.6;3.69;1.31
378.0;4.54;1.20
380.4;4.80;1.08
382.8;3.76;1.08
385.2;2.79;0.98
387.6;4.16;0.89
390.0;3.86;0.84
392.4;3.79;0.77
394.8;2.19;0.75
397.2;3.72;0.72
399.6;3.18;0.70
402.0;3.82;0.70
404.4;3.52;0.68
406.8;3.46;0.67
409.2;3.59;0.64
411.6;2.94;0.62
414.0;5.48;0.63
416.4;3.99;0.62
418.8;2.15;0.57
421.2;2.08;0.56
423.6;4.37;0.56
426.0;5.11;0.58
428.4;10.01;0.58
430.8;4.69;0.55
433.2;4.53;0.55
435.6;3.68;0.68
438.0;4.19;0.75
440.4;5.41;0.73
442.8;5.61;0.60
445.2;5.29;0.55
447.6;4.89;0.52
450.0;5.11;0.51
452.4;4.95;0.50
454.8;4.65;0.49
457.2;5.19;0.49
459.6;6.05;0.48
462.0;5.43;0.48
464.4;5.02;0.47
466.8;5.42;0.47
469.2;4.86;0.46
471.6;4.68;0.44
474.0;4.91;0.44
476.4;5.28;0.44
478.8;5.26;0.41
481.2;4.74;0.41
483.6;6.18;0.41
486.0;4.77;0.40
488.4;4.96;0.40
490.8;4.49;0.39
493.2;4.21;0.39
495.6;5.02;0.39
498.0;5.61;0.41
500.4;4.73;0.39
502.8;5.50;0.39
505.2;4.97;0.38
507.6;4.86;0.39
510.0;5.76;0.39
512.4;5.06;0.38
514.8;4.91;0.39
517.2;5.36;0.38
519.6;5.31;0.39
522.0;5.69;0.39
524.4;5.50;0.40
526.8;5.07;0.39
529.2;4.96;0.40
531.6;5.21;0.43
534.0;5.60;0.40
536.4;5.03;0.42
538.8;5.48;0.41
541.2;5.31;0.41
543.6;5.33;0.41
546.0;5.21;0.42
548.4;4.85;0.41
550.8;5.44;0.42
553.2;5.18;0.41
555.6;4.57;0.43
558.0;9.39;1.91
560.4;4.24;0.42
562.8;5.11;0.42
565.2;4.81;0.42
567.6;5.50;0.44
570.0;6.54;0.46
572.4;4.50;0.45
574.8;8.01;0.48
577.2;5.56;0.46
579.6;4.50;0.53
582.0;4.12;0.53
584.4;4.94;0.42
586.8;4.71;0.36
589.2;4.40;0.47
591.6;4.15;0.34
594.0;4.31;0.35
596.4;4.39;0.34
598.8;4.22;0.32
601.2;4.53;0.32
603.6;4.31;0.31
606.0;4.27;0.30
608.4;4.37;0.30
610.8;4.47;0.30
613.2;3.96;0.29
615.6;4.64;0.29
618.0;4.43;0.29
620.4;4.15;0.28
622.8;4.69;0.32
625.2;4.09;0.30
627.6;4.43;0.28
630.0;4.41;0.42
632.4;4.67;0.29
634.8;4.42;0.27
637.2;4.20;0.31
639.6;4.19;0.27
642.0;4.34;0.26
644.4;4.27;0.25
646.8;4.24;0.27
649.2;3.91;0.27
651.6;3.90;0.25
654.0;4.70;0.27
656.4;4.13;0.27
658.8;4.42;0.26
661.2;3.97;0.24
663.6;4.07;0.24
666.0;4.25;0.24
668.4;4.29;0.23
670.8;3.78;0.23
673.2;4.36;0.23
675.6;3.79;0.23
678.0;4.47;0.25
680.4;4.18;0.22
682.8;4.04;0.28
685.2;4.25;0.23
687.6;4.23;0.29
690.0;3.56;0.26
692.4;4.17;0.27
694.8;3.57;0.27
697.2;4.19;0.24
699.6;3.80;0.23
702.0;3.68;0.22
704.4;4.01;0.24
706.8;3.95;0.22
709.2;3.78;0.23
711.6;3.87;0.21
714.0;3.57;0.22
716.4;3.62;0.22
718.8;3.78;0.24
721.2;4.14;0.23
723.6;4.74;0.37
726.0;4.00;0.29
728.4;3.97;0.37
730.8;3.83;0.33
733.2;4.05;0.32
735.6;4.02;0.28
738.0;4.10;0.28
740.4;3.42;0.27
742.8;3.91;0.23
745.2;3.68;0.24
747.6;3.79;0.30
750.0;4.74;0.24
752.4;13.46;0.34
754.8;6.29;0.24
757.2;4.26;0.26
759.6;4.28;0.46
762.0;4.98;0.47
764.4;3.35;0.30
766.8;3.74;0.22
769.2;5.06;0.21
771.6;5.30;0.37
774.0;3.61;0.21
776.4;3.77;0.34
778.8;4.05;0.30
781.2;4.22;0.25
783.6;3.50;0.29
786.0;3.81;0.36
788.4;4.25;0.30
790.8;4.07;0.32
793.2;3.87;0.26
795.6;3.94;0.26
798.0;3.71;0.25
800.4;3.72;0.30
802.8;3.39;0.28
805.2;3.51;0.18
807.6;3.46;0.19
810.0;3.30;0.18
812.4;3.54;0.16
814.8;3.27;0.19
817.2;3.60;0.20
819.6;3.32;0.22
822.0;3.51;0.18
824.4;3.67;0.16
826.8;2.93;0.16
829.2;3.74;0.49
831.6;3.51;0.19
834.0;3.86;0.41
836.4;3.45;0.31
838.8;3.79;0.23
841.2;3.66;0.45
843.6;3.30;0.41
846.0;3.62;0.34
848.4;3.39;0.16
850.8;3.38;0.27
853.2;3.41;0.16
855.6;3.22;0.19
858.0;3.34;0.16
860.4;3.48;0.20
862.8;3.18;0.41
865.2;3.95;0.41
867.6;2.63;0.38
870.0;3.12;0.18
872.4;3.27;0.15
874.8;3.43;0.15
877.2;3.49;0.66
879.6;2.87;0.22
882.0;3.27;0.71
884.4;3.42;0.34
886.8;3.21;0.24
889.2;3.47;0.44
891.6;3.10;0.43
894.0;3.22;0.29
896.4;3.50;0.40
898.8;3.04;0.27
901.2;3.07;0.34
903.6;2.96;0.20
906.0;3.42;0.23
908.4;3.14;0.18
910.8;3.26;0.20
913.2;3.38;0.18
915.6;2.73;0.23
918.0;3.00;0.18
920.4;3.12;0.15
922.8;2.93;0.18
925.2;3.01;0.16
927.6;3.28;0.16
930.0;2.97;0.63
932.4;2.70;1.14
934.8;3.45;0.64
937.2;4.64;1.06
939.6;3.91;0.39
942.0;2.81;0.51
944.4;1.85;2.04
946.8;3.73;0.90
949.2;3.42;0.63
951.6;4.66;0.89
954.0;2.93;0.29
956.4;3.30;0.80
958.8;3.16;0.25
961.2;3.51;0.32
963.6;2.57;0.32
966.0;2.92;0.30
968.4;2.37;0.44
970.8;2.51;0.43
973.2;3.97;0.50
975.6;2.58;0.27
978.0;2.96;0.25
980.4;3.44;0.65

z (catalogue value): 0.15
